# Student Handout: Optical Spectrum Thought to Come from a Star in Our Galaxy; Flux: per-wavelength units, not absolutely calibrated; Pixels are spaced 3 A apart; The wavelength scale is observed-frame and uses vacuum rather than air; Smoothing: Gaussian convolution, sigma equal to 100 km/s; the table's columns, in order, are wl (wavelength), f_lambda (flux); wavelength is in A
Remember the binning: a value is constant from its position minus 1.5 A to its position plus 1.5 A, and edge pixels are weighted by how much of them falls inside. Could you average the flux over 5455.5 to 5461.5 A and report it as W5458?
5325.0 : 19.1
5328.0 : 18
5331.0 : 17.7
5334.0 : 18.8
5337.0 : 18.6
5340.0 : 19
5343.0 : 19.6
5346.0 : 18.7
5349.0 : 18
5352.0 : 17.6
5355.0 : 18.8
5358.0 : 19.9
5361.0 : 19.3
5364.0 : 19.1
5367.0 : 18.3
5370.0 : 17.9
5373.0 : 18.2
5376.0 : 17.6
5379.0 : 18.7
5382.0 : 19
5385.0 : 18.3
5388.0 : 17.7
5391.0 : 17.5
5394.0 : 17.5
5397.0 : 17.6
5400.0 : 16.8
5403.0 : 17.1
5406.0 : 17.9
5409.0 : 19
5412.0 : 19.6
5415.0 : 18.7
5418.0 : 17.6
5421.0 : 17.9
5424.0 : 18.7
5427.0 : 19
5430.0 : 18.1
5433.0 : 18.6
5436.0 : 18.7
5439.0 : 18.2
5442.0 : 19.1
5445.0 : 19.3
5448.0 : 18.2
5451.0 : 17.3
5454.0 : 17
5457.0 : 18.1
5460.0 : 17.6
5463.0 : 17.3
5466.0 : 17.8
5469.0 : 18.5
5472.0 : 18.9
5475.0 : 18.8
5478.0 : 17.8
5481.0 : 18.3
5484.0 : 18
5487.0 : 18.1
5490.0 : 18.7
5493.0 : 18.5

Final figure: 17.9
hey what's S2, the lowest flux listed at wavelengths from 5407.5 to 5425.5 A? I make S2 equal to 17.6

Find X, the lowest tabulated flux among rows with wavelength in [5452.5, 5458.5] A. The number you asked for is 17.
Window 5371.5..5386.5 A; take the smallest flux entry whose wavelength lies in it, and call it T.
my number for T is 17.6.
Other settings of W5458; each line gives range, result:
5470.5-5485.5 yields 18.4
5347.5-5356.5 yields 18.1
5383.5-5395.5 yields 17.8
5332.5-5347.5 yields 18.9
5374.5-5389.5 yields 18.3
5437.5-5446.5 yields 18.9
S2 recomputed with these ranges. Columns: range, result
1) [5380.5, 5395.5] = 17.5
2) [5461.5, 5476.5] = 17.3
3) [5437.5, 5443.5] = 18.2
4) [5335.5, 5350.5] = 18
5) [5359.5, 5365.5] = 19.1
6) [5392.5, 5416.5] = 16.8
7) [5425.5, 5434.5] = 18.1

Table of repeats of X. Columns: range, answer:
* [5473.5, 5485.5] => 17.8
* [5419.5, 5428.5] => 17.9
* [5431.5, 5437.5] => 18.6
